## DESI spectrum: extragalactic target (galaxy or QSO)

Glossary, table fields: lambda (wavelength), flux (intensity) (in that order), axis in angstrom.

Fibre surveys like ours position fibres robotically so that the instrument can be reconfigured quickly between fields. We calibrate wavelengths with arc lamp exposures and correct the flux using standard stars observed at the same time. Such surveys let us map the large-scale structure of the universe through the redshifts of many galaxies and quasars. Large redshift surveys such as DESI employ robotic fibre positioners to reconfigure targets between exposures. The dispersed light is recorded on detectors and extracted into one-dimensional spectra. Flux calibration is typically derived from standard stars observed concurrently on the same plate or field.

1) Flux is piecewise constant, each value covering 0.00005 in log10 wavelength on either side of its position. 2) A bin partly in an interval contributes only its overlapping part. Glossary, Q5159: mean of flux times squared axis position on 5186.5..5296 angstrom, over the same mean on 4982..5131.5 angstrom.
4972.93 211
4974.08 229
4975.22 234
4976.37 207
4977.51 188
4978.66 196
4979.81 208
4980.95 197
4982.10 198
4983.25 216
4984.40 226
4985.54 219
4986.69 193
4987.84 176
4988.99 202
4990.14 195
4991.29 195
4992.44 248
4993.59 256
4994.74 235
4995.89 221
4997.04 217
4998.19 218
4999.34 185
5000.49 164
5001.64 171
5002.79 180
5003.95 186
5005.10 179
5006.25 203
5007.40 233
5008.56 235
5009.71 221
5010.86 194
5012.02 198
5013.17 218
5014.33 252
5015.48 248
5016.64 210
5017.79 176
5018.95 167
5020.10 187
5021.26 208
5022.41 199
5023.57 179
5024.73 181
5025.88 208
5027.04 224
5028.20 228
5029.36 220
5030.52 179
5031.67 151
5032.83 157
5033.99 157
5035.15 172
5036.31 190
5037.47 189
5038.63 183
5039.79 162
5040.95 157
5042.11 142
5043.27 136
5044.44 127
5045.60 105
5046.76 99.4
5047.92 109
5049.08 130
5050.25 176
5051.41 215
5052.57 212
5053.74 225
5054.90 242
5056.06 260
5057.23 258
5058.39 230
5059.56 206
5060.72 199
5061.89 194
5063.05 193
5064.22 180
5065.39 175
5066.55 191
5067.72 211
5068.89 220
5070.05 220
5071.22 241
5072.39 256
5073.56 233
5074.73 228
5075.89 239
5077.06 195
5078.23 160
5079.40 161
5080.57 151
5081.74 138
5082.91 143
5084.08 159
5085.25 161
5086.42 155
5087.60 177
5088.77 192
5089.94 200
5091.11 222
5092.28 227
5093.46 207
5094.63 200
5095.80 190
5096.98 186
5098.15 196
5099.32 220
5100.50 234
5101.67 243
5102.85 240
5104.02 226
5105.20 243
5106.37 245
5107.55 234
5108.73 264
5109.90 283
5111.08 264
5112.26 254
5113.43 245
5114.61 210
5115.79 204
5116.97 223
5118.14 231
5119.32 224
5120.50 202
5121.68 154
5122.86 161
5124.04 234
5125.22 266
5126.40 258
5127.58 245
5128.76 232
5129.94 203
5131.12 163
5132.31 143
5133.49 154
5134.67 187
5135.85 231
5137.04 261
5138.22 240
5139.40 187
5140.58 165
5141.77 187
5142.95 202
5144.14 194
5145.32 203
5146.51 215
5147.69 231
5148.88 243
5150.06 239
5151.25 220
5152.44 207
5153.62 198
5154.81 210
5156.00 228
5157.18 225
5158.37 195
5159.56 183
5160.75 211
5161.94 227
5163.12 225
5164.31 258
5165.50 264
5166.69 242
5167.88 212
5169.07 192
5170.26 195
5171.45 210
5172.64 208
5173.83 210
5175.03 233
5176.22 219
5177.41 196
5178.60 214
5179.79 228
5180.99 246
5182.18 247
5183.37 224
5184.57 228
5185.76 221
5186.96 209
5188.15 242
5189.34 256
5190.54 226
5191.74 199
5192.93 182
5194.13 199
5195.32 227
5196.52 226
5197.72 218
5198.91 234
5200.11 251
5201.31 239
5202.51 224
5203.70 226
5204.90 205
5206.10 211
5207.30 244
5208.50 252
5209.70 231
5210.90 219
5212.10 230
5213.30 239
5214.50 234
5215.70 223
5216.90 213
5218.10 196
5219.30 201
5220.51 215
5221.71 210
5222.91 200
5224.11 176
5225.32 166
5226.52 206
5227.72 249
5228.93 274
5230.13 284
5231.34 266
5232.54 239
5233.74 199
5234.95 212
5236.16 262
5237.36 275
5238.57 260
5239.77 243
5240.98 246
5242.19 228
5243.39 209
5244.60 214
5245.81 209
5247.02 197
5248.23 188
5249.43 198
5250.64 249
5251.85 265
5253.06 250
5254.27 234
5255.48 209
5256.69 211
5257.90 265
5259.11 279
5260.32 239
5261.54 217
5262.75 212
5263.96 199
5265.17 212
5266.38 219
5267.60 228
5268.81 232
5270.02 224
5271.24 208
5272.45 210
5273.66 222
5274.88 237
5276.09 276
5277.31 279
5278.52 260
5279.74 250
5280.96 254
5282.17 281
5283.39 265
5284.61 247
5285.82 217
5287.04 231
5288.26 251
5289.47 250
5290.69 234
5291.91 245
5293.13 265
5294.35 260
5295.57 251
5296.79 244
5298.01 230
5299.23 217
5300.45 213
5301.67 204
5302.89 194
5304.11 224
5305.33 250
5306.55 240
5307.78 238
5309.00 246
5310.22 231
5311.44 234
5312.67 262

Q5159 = 1.2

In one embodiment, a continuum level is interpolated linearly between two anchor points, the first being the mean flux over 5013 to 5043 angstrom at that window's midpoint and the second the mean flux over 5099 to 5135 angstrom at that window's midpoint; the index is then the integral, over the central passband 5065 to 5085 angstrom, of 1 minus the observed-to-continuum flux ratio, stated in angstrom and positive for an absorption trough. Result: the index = 1.1 angstrom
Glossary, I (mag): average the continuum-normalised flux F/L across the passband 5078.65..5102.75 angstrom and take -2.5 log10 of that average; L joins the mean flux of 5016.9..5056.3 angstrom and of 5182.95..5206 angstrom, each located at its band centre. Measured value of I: 0.025 mag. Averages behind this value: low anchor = 178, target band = 189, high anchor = 223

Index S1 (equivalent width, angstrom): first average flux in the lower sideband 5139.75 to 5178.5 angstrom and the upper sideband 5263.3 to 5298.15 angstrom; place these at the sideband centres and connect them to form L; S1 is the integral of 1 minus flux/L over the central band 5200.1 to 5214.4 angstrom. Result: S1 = -0.4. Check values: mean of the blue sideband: 214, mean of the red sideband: 241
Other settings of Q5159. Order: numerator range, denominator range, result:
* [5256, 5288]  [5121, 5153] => 1.20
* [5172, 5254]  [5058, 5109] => 1.16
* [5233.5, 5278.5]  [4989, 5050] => 1.35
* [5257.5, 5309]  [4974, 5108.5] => 1.32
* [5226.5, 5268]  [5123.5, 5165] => 1.14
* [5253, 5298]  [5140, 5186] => 1.15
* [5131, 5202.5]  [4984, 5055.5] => 1.20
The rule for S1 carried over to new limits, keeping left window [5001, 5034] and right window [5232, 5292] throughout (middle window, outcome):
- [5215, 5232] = 0.67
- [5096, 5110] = -1.33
